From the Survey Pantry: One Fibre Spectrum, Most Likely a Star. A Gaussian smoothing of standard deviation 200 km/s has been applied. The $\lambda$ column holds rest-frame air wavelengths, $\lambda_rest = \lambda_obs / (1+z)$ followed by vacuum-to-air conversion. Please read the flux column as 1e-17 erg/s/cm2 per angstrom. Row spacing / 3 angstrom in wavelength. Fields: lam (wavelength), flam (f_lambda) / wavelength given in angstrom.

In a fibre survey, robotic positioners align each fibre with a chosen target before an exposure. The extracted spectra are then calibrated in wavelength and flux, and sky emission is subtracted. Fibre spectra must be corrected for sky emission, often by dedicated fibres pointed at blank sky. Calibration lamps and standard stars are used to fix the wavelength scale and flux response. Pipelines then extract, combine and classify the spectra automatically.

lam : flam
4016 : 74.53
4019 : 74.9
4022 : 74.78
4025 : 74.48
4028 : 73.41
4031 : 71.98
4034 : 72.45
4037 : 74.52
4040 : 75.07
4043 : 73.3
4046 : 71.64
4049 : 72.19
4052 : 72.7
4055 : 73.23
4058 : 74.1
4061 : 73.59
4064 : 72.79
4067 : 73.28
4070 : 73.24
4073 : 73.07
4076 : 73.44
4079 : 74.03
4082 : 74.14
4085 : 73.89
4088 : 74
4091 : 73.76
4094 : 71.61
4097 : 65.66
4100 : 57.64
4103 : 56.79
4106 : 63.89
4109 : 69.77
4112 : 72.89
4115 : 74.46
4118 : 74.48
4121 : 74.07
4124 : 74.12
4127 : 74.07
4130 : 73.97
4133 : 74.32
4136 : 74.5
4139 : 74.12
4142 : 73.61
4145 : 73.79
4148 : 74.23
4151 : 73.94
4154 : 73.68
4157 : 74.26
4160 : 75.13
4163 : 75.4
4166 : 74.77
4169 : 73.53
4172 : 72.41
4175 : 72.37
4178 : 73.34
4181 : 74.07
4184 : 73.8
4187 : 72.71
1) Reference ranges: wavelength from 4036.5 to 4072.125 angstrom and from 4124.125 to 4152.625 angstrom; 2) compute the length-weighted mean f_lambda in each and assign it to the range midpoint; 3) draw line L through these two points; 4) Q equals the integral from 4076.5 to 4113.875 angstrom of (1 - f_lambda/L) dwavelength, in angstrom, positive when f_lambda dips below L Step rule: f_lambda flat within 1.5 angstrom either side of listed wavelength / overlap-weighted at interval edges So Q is 2.3 angstrom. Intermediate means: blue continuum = 73.3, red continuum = 74.1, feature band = 69.2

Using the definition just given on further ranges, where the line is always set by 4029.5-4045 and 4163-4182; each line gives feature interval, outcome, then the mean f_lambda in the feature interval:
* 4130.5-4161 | -0.25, 74.1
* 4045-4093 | 0.08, 73.3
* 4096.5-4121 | 2.02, 67.4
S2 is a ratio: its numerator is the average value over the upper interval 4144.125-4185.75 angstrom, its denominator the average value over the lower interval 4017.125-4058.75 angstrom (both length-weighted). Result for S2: 1.01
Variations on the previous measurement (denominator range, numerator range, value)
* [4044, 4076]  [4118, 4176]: 1.01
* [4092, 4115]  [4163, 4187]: 1.11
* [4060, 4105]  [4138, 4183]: 1.05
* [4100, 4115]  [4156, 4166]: 1.14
